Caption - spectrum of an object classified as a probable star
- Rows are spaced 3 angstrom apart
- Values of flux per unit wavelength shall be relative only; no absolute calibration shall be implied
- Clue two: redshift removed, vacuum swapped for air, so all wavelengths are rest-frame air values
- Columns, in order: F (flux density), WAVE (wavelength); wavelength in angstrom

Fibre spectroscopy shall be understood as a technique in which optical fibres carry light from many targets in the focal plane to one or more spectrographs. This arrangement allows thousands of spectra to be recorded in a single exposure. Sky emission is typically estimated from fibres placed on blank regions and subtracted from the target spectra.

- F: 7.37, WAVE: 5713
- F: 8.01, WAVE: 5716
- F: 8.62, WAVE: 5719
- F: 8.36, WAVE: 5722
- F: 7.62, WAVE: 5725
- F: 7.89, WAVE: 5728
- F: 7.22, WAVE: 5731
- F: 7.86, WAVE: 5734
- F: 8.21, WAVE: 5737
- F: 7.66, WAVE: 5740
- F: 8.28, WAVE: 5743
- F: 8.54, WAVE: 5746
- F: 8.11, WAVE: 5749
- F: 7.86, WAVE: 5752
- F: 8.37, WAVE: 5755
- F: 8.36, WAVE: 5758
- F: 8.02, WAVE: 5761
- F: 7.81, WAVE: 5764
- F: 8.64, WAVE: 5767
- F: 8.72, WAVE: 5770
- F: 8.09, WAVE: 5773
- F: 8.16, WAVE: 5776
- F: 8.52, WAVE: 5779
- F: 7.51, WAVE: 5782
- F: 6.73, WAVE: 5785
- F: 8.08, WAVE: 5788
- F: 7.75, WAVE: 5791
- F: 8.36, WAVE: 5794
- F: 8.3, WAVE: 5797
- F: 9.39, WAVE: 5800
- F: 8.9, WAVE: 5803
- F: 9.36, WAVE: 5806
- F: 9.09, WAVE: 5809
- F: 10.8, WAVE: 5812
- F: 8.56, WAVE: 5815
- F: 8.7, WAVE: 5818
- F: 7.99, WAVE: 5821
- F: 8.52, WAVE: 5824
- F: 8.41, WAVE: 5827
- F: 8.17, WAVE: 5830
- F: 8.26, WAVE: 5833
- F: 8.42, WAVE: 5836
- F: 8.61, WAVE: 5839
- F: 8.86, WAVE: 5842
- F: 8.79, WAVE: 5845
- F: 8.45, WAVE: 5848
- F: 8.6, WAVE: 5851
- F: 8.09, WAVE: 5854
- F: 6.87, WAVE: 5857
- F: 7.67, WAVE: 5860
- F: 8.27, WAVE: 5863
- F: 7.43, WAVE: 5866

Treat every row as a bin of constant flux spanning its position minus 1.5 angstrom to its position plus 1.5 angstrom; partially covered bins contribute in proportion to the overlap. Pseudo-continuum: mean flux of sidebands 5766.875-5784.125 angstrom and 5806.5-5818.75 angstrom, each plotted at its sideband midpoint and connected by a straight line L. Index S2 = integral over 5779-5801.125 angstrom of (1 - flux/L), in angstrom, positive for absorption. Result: 1.6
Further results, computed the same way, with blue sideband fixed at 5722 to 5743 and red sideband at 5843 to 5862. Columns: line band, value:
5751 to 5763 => -0.4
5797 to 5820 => -3.3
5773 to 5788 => 0.3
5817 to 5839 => -0.9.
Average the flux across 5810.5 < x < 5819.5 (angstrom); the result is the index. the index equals 9.35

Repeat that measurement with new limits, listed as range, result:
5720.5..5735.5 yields 7.79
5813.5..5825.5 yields 8.44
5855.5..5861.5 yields 7.27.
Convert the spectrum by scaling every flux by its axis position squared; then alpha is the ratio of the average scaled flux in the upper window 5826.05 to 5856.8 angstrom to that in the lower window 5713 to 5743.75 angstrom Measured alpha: 1.10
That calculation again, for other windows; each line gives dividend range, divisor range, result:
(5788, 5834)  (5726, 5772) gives 1.10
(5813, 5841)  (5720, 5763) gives 1.08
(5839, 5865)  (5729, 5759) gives 1.06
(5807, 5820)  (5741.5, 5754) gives 1.15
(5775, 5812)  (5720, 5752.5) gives 1.08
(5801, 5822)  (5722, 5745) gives 1.19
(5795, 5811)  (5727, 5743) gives 1.19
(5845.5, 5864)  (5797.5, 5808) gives 0.90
